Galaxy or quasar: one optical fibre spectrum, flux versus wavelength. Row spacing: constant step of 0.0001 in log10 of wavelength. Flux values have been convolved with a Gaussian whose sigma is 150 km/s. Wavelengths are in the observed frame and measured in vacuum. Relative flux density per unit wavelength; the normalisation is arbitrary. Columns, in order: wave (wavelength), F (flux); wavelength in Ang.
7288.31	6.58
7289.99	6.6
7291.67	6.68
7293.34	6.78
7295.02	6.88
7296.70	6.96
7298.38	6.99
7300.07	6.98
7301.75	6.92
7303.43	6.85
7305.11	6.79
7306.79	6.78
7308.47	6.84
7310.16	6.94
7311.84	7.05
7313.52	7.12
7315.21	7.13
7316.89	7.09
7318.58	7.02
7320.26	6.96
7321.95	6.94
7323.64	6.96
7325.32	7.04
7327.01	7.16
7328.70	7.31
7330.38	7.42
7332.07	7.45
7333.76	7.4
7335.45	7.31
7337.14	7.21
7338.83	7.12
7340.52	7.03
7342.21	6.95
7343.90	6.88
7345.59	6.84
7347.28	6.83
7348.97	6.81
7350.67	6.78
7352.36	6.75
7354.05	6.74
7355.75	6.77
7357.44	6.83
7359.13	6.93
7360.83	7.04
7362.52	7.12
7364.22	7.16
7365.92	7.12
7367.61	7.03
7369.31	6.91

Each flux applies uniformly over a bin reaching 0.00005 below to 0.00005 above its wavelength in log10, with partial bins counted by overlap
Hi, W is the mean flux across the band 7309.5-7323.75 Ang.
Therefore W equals 7.03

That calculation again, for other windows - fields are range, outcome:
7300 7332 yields 7.03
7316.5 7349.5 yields 7.09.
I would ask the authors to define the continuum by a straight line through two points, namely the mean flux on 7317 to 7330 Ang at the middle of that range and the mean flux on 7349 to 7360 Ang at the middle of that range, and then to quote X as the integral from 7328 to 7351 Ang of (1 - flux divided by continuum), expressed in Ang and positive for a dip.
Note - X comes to -0.56 Ang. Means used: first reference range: 7.07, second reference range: 6.8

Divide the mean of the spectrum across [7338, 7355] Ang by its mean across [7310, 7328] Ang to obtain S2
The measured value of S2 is 1.0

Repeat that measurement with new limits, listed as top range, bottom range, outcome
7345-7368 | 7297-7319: 0.99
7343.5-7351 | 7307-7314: 0.98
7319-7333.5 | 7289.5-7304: 1.04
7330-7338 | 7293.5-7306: 1.06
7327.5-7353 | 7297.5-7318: 1.02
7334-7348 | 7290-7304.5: 1.03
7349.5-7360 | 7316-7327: 0.97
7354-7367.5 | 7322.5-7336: 0.96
